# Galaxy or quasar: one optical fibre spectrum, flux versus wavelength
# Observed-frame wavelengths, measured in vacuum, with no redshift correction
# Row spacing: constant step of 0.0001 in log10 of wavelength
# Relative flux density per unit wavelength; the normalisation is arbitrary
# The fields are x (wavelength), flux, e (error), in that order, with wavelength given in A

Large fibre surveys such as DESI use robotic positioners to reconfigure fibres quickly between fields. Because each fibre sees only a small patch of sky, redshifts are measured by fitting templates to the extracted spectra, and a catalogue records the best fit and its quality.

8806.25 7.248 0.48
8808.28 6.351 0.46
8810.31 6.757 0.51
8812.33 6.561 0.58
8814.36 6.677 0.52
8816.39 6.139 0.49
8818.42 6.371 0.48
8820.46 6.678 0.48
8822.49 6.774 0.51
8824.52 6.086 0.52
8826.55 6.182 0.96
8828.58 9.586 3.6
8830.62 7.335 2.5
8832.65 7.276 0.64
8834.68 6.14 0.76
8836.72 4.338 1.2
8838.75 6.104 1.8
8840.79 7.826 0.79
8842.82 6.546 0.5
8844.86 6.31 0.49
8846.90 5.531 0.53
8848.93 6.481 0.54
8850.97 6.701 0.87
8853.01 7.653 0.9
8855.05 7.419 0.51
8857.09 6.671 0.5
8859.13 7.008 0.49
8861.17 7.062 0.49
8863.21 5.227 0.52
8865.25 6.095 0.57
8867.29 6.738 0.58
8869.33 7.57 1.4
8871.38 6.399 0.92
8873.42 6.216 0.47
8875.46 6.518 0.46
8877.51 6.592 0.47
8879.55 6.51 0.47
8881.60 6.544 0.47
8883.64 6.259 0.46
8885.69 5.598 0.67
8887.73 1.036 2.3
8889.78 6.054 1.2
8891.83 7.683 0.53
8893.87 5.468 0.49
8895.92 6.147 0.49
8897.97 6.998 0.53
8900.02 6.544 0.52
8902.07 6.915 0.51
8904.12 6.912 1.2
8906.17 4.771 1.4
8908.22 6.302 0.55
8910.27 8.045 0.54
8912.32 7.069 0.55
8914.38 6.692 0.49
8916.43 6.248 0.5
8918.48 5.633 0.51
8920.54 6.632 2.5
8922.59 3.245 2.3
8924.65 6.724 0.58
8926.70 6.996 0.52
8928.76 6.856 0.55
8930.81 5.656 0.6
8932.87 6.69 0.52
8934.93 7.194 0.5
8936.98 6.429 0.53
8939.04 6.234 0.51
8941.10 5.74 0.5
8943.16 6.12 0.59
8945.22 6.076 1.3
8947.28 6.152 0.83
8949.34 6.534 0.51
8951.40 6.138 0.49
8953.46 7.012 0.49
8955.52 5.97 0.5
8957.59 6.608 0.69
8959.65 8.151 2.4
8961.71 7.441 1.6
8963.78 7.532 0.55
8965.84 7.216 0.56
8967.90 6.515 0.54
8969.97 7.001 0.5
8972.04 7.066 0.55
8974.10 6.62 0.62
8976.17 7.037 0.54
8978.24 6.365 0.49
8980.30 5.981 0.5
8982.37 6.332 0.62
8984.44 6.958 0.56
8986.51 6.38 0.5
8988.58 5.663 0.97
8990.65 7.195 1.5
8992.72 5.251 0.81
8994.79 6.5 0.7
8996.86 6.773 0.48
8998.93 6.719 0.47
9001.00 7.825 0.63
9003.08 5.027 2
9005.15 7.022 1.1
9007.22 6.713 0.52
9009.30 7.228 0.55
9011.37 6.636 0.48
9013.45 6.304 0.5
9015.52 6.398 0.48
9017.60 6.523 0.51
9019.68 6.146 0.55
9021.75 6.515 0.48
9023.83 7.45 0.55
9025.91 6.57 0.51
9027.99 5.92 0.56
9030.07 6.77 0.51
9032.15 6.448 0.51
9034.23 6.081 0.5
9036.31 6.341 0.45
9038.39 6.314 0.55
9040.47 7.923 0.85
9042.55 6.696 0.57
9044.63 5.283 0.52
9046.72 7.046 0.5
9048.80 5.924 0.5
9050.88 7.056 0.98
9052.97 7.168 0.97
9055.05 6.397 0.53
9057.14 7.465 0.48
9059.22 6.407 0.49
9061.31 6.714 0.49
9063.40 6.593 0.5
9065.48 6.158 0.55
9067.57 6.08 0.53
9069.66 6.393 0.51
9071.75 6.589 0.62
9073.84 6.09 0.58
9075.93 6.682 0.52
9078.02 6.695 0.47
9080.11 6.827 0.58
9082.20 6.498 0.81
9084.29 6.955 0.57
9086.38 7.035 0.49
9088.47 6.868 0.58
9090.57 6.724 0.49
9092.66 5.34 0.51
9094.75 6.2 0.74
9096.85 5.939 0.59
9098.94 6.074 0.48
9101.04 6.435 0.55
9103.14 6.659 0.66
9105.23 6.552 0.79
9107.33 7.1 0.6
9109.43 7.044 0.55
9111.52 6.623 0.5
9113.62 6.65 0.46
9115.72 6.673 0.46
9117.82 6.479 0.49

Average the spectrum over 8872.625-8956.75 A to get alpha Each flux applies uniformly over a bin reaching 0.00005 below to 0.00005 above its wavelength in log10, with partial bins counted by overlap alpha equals 6.22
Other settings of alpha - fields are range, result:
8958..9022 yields 6.68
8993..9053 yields 6.57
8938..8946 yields 6.04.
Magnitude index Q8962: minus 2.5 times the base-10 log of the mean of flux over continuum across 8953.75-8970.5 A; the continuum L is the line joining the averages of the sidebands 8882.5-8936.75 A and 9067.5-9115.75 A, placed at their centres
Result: -0.126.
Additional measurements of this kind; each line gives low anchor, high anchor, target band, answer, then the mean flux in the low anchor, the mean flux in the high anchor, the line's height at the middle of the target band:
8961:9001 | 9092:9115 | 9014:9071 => 0.00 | 6.68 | 6.44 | 6.56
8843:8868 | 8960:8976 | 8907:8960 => 0.09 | 6.57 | 7.1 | 6.94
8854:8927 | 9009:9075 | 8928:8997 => -0.03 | 6.29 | 6.54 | 6.41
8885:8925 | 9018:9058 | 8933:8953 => -0.02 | 6.03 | 6.6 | 6.19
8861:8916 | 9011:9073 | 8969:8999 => -0.01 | 6.28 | 6.54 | 6.44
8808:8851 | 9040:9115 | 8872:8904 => 0.08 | 6.58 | 6.57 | 6.58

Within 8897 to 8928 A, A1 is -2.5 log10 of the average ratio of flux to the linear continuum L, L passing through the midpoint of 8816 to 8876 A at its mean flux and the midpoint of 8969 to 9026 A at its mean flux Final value 0.04 mag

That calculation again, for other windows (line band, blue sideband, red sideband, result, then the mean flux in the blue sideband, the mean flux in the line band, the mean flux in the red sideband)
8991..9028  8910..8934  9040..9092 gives -0.01 mag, 6.32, 6.56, 6.63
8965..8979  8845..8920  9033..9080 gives -0.06 mag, 6.37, 6.83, 6.55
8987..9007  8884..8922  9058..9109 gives -0.02 mag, 6.12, 6.45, 6.49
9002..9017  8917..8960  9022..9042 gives 0.01 mag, 6.29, 6.48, 6.64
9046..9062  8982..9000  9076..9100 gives -0.05 mag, 6.43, 6.77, 6.48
